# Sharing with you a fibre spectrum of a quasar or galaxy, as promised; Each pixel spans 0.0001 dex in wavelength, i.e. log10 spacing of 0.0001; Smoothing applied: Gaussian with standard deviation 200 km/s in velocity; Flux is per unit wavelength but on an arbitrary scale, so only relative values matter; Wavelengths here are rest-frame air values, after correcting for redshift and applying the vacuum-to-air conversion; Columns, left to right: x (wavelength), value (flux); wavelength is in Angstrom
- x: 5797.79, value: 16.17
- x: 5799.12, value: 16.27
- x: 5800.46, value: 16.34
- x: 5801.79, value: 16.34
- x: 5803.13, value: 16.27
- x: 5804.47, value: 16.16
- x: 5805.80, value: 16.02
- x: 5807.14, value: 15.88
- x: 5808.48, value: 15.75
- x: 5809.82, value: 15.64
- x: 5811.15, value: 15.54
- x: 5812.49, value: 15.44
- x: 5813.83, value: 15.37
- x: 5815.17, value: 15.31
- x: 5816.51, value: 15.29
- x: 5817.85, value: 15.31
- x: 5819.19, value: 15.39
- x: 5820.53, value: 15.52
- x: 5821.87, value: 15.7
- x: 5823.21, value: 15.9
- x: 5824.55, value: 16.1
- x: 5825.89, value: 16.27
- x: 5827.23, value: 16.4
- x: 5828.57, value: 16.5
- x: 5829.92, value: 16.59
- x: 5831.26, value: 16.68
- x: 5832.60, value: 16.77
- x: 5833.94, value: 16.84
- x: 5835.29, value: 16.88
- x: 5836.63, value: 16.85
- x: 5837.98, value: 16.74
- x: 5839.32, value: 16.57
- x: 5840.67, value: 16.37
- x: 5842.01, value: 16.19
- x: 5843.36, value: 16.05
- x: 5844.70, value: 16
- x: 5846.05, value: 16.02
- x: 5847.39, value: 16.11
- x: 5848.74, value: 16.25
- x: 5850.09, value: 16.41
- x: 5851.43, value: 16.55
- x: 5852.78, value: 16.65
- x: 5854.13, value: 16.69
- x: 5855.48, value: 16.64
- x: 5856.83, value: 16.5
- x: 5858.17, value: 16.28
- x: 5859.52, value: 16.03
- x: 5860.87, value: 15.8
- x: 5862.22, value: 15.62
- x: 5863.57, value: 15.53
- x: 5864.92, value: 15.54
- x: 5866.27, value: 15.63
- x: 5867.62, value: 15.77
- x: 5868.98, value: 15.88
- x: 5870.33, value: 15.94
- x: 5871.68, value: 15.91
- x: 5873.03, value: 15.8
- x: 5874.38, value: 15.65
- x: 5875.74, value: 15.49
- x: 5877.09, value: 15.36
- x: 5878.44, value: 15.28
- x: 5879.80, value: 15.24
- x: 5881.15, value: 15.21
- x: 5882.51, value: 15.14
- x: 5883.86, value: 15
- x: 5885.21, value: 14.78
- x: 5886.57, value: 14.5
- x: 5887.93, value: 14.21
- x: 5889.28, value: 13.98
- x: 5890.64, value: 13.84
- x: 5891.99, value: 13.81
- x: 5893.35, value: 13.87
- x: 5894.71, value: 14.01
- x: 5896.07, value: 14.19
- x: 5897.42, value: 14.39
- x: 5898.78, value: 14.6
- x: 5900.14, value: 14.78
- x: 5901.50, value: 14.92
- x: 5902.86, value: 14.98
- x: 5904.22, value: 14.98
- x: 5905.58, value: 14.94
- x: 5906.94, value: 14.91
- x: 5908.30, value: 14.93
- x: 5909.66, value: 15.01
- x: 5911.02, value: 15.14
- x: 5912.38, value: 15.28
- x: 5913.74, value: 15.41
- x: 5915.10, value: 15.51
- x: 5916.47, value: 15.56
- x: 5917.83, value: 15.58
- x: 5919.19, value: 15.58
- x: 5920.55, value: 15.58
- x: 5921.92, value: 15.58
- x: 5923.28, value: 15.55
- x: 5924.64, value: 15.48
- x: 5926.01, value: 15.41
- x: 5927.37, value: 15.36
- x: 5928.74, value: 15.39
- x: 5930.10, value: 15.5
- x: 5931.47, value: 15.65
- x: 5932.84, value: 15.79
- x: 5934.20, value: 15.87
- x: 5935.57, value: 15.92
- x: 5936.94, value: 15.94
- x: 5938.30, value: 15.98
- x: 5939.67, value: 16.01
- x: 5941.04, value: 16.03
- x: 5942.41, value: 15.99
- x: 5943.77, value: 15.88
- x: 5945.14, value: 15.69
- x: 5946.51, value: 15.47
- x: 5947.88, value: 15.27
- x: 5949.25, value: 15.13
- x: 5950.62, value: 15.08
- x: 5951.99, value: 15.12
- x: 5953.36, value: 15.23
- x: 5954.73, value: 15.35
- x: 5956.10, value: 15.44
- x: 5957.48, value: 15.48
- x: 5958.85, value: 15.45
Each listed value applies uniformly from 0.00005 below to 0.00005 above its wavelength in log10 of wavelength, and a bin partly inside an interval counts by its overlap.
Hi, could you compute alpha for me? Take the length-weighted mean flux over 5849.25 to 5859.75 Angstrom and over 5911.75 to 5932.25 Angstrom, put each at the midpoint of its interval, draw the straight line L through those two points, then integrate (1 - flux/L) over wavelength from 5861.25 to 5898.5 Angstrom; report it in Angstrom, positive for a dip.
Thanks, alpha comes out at 2.5 Angstrom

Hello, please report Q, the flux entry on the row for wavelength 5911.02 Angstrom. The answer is 15.14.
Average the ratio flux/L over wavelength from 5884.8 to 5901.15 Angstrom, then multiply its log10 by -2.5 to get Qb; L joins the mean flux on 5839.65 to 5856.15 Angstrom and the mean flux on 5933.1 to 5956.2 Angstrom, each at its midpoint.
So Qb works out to 0.126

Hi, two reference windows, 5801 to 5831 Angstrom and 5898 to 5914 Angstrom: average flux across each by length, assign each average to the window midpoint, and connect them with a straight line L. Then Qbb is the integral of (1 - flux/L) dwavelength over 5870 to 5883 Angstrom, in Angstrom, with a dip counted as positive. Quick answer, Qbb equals -0.2 Angstrom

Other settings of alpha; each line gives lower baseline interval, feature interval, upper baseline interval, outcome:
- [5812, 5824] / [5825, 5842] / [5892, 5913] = -1.4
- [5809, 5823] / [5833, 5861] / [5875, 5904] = -2.4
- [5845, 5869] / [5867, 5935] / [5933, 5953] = 3.2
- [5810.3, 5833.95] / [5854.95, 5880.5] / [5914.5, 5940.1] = 0.0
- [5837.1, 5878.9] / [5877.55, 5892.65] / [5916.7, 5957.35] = 1.2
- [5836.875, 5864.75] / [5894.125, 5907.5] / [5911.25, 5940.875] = 1.0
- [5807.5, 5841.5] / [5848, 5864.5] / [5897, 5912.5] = -0.7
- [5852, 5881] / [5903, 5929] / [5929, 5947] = 0.8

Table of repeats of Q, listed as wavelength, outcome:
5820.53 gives 15.52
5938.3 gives 15.98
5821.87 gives 15.7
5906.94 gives 14.91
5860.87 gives 15.8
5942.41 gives 15.99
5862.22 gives 15.62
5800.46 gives 16.34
